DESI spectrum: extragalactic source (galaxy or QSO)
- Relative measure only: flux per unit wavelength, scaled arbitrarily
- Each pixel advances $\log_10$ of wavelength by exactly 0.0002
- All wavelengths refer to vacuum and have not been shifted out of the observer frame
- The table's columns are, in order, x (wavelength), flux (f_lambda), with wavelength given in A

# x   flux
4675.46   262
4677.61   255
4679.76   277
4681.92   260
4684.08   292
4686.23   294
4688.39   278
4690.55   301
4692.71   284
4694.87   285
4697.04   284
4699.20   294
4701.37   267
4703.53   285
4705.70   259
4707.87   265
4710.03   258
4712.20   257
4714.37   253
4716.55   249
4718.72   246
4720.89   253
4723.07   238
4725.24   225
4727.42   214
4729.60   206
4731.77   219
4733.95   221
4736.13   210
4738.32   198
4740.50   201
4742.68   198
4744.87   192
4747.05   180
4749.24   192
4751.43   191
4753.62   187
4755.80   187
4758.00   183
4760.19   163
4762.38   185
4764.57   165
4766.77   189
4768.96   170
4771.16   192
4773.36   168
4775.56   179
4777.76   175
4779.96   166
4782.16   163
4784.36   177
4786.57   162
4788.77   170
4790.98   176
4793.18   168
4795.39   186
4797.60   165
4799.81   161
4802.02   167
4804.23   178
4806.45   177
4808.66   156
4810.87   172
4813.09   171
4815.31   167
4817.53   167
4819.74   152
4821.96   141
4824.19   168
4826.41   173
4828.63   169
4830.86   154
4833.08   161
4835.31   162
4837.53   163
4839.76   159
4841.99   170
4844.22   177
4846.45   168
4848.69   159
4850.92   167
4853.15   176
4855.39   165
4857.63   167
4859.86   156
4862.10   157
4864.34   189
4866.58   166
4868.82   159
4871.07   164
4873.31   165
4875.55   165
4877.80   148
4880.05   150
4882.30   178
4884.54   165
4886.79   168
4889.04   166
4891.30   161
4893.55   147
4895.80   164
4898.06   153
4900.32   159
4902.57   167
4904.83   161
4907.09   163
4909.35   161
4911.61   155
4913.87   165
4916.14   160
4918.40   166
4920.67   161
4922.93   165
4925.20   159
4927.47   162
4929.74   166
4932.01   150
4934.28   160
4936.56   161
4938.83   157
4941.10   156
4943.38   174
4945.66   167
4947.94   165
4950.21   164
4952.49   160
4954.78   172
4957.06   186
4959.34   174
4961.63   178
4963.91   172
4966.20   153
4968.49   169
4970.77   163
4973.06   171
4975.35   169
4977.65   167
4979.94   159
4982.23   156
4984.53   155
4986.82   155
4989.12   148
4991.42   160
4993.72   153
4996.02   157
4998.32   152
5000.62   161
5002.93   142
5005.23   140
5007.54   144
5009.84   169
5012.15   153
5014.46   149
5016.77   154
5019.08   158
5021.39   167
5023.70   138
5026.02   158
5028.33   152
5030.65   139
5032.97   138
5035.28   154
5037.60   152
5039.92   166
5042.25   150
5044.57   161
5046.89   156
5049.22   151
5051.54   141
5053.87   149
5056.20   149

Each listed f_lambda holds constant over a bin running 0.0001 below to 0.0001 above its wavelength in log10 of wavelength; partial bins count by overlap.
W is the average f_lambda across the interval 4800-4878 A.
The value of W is 165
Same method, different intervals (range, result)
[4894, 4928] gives 161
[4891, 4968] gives 163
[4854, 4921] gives 162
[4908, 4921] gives 161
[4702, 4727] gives 253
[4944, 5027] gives 160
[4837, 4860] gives 167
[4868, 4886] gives 162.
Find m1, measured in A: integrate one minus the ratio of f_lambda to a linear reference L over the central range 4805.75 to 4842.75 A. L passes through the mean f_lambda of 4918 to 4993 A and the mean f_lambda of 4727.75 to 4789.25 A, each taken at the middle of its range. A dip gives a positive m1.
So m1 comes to 3.1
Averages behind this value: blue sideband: 186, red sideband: 164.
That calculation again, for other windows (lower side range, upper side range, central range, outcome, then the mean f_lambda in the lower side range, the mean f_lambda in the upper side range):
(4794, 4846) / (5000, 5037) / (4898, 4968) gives -2.9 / 166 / 151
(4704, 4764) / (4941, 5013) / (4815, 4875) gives 8.3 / 216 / 161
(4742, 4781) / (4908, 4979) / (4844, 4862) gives 0.7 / 181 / 165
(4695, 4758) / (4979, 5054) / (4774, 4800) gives 5.2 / 229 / 153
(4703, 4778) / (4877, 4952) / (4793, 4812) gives 2.2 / 210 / 161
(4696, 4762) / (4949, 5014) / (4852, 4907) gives 6.9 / 225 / 161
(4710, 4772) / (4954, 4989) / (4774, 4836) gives 8.9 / 207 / 166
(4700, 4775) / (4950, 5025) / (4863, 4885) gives 2.3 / 214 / 160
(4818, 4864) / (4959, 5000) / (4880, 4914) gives 0.2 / 164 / 161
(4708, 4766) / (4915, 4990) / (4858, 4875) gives 1.6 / 211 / 164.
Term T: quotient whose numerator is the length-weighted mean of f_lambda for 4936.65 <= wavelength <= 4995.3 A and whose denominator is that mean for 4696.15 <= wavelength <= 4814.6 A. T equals 0.81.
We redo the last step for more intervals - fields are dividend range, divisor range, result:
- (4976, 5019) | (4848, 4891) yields 0.94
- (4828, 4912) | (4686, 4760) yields 0.69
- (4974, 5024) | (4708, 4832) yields 0.82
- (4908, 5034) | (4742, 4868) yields 0.93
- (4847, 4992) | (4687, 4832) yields 0.81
